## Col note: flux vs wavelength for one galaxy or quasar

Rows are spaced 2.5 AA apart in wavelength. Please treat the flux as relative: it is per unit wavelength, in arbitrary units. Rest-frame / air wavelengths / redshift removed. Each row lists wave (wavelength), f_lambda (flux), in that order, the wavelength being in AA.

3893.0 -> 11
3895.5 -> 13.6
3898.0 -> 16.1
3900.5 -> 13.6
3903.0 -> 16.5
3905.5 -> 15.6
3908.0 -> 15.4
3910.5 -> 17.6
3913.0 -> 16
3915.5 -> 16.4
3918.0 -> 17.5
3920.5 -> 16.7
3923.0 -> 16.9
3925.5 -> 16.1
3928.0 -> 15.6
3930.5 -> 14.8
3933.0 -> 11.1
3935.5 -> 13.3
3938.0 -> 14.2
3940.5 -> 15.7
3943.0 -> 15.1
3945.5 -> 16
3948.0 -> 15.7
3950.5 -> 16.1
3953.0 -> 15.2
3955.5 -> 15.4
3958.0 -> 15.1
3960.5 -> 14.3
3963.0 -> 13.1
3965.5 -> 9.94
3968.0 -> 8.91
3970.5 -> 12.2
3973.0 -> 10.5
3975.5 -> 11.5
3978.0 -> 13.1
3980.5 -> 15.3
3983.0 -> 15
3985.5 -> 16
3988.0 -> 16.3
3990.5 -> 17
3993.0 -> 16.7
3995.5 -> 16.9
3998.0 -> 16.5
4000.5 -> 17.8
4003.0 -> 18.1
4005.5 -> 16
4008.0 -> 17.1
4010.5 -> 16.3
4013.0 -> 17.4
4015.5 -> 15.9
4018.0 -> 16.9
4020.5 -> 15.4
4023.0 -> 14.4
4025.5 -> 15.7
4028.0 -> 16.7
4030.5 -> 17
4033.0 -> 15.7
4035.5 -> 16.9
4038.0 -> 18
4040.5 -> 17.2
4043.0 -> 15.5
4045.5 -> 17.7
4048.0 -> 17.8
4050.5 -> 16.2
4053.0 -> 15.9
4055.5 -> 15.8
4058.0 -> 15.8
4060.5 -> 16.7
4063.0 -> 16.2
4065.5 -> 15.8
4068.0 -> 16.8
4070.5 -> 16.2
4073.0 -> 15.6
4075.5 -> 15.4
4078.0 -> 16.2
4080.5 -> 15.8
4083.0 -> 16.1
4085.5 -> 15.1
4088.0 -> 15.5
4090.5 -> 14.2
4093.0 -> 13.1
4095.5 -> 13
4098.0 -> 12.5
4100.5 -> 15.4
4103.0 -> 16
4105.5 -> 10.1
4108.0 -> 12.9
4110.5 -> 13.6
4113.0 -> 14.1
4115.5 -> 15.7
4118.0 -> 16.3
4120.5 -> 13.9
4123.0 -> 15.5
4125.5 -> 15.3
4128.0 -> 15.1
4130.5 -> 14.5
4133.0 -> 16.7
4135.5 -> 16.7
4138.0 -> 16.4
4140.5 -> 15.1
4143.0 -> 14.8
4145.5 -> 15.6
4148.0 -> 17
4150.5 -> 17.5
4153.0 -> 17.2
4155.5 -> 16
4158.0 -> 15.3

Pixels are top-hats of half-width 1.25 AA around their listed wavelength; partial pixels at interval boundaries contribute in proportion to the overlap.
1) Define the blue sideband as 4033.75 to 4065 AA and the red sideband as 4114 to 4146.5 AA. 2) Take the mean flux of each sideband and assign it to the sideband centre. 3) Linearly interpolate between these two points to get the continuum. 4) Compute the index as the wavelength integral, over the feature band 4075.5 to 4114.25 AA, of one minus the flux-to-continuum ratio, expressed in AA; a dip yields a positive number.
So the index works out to 4.2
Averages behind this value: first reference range 16.6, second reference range 15.5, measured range 14.3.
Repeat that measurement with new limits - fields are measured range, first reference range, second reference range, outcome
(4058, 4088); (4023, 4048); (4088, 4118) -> -1.7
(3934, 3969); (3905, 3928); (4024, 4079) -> 4.8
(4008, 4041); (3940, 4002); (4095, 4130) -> -4.4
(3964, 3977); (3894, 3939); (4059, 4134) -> 3.9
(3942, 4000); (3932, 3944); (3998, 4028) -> 2.2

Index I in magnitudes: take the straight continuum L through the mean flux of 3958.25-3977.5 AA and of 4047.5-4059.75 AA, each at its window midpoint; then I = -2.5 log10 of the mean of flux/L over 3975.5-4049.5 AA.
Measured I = -0.17 mag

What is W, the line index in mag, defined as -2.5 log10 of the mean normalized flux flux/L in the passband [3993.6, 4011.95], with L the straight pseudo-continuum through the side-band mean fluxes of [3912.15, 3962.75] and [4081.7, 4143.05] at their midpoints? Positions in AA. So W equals -0.13 mag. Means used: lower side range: 15.3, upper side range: 14.7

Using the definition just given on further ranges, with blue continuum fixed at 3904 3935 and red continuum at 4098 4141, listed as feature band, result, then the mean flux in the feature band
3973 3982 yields 0.19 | 13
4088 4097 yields 0.10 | 13.7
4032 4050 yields -0.12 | 17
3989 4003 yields -0.11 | 17.1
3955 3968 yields 0.19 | 13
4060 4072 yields -0.08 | 16.3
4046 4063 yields -0.09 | 16.4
